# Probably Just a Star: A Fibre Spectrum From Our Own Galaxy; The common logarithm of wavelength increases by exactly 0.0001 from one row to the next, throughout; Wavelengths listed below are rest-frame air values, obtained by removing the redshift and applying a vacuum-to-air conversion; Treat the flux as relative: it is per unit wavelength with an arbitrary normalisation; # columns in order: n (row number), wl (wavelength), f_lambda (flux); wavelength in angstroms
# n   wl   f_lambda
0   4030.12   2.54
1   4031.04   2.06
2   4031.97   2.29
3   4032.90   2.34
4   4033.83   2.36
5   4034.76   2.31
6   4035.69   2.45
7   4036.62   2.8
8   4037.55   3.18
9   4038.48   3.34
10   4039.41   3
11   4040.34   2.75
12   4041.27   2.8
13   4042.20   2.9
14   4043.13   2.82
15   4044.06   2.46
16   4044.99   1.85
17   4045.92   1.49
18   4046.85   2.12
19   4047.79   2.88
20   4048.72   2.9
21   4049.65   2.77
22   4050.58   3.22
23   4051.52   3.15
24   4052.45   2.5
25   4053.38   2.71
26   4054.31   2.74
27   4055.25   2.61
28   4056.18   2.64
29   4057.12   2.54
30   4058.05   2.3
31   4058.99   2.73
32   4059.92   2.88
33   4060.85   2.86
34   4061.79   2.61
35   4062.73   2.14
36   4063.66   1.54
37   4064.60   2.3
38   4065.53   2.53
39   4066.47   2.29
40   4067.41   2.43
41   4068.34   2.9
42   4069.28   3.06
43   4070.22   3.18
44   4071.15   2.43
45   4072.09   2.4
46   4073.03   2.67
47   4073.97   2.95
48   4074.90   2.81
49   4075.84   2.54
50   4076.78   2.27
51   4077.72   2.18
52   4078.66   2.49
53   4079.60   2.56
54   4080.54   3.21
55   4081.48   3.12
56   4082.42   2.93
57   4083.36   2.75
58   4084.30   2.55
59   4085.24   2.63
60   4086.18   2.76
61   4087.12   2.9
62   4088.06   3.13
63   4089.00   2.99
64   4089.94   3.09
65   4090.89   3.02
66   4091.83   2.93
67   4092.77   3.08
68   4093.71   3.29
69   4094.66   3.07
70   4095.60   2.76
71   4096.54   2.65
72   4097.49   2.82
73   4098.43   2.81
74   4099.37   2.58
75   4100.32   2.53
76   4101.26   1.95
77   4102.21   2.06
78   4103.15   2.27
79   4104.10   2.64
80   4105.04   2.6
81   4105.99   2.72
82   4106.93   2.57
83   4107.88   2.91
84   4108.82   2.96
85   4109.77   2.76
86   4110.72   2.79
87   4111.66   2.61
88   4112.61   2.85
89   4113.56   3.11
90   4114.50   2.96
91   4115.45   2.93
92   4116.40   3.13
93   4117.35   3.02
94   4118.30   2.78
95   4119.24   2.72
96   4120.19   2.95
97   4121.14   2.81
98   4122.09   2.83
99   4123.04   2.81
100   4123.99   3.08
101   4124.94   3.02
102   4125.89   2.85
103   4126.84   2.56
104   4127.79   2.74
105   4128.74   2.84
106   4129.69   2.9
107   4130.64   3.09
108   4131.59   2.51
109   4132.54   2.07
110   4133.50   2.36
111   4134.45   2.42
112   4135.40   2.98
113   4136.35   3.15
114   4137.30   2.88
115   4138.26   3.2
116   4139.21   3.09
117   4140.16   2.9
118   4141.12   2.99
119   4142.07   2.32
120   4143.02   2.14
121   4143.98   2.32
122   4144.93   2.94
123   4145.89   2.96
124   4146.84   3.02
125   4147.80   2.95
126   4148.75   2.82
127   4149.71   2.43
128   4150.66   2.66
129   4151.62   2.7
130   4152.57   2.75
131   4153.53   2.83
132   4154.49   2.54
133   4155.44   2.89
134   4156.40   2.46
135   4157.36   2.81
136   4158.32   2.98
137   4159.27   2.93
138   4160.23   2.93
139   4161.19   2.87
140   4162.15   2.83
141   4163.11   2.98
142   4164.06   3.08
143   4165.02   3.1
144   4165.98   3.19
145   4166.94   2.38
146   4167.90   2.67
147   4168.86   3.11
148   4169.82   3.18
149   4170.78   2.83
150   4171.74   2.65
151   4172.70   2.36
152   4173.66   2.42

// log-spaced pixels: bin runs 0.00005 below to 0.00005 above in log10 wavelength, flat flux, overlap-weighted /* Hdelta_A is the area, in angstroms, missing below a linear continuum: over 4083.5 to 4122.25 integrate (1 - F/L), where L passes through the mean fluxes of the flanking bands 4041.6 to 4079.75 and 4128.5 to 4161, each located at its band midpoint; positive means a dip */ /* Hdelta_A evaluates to -1.9 angstroms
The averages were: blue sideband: 2.57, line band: 2.79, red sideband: 2.76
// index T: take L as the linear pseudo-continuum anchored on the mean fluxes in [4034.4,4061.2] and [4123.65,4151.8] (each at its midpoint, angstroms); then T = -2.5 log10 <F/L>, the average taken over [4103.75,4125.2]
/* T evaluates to -0.04 mag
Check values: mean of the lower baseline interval 2.68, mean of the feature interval 2.85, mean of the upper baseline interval 2.76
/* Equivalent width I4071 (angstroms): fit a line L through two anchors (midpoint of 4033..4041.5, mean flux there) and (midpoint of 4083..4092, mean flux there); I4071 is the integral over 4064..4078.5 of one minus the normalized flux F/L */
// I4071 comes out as 1.3 angstroms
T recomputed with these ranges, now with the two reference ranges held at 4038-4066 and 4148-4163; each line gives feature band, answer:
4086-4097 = -0.12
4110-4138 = -0.04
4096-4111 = 0.04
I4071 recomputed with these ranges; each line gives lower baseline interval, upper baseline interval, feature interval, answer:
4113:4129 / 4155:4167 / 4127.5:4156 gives 1.5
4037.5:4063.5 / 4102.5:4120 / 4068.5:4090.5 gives -0.4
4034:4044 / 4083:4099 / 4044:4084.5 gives 3.6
